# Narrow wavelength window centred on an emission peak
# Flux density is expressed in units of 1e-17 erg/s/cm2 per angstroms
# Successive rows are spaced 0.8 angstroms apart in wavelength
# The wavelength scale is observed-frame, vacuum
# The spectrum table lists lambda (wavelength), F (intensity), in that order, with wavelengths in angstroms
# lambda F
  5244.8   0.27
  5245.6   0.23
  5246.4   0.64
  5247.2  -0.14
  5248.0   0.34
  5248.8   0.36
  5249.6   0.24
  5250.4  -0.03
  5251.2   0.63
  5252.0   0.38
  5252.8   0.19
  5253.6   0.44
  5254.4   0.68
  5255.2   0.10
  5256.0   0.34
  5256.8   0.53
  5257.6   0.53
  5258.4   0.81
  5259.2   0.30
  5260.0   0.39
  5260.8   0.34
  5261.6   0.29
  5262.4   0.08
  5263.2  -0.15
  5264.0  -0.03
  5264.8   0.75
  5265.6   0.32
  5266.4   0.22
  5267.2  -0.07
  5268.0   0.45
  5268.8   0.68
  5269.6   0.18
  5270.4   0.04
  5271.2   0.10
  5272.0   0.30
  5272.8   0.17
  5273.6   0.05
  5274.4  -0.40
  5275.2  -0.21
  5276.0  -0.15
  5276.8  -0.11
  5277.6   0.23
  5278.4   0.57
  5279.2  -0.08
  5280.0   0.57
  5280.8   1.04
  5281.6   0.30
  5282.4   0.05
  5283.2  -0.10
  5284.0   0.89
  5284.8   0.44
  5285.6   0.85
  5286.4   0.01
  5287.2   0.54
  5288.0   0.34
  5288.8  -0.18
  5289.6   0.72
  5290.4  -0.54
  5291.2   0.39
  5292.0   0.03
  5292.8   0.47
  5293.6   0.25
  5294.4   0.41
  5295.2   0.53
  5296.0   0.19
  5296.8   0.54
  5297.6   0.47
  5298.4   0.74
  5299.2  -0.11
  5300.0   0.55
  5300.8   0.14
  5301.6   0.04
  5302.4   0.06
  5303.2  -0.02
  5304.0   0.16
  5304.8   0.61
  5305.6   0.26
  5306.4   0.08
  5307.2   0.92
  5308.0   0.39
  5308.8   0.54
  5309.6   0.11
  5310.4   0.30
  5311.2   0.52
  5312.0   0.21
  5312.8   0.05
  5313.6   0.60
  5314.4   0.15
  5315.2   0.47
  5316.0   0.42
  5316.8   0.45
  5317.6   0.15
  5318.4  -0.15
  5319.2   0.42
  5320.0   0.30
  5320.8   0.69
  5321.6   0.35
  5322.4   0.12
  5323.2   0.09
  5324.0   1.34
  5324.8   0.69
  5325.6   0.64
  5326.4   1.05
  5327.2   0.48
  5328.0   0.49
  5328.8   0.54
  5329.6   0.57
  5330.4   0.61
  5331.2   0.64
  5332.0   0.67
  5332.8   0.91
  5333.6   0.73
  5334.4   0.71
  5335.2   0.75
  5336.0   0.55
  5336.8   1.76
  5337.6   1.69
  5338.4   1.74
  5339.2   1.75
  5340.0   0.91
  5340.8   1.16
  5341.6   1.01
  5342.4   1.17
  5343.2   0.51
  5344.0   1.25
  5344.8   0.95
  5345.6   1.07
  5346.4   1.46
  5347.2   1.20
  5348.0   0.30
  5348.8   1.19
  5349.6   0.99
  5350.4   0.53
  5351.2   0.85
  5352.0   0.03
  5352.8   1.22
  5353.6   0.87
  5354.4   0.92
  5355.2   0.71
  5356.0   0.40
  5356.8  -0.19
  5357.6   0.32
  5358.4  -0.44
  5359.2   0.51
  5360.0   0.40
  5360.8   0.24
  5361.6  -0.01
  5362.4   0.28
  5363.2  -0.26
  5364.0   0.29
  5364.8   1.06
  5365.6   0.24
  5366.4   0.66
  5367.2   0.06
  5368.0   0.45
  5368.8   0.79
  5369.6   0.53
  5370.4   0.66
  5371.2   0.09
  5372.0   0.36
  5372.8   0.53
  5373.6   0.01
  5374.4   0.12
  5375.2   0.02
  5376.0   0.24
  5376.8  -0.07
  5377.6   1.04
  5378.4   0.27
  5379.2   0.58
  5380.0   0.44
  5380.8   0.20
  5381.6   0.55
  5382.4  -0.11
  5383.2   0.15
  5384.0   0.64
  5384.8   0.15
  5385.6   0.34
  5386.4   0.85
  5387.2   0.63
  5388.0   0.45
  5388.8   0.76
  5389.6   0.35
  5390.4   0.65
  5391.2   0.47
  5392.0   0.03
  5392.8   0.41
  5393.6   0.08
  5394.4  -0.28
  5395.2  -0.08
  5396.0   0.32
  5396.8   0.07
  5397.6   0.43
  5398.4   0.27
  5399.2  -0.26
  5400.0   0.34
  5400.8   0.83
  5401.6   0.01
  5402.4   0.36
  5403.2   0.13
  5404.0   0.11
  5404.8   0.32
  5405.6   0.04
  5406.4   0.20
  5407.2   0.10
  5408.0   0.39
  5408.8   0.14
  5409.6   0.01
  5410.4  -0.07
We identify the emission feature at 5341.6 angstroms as C III]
